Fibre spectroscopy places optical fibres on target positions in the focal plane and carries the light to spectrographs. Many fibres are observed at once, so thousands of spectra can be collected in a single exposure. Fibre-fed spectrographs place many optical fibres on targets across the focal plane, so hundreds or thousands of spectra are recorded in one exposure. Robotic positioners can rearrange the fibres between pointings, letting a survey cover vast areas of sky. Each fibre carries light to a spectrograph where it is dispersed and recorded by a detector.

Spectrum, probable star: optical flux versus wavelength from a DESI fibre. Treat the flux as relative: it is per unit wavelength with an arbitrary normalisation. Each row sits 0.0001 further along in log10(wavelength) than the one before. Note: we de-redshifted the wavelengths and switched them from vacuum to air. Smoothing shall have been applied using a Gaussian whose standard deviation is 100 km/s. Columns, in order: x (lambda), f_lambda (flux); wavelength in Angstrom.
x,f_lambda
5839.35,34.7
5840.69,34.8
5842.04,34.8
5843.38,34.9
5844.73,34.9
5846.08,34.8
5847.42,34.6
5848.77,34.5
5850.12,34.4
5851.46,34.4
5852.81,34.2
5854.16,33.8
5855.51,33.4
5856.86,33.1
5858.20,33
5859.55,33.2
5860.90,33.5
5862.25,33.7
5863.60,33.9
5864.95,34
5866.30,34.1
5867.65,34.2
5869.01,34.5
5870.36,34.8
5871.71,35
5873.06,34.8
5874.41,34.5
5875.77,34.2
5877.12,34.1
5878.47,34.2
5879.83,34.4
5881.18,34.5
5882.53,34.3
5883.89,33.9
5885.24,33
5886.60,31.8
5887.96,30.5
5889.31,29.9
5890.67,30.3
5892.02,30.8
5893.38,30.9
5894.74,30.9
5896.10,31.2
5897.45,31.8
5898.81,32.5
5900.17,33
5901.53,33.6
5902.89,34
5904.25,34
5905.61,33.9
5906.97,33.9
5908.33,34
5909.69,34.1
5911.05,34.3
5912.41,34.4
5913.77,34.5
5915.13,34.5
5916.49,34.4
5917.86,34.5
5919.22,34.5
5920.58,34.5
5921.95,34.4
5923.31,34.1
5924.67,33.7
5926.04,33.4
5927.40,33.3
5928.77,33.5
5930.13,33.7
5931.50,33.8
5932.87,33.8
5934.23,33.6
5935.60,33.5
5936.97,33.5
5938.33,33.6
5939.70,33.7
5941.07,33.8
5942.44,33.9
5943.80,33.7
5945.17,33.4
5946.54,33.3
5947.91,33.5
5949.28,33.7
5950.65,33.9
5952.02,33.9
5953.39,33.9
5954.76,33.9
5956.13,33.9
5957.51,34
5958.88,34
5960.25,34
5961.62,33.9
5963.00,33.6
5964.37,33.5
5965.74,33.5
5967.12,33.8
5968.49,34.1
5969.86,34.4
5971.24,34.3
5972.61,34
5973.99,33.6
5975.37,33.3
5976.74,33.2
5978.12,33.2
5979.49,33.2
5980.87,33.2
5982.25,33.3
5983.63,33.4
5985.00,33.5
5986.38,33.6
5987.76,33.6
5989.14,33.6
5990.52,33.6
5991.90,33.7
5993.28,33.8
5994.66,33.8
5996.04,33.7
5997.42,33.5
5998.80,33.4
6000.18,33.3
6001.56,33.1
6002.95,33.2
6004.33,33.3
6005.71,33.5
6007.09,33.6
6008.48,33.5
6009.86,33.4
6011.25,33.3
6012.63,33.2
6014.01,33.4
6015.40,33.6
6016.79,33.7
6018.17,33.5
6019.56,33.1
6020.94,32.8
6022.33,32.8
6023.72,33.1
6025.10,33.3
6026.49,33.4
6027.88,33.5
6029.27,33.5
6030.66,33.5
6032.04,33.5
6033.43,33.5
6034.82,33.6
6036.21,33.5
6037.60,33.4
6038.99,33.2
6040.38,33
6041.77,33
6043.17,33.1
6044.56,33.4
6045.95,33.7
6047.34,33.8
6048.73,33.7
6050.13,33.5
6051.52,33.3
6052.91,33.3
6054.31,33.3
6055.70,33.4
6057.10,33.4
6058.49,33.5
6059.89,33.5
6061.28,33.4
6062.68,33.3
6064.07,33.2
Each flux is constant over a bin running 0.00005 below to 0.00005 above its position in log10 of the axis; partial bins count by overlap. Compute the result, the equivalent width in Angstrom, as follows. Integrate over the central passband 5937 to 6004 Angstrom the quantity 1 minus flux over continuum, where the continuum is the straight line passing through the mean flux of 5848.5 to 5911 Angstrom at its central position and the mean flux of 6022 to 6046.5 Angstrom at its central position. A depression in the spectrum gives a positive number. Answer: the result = -0.6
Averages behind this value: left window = 33.4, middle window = 33.6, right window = 33.3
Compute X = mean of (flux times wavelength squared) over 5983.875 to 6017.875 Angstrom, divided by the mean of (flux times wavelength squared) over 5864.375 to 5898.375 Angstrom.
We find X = 1.06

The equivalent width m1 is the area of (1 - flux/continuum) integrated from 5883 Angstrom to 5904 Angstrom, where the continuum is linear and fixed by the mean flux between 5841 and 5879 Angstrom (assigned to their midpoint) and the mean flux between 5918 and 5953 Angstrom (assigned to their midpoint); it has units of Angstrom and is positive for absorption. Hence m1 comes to 1.3 Angstrom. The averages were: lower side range 34.2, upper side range 33.8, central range 31.9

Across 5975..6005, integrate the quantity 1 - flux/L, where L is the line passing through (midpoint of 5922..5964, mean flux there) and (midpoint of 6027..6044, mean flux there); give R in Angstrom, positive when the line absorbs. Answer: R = 0.1 Angstrom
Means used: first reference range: 33.7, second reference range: 33.4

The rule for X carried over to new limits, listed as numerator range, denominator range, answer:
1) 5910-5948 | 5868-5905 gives 1.04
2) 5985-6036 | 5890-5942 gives 1.03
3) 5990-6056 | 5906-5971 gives 1.01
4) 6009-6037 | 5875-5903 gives 1.07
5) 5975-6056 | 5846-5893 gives 1.04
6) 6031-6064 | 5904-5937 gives 1.03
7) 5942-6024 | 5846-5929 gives 1.03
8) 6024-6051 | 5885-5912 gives 1.08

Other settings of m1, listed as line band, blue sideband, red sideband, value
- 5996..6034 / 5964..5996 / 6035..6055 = 0.1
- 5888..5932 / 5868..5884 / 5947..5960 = 1.2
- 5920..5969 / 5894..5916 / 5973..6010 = -0.5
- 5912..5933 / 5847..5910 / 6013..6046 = -0.4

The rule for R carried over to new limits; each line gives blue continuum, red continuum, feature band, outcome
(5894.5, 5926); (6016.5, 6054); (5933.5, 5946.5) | 0.01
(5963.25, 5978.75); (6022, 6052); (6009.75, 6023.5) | 0.09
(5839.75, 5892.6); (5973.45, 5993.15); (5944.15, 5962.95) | -0.15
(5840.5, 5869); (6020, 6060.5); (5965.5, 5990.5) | 0.00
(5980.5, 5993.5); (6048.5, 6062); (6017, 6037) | 0.07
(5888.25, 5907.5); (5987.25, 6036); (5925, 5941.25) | -0.52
